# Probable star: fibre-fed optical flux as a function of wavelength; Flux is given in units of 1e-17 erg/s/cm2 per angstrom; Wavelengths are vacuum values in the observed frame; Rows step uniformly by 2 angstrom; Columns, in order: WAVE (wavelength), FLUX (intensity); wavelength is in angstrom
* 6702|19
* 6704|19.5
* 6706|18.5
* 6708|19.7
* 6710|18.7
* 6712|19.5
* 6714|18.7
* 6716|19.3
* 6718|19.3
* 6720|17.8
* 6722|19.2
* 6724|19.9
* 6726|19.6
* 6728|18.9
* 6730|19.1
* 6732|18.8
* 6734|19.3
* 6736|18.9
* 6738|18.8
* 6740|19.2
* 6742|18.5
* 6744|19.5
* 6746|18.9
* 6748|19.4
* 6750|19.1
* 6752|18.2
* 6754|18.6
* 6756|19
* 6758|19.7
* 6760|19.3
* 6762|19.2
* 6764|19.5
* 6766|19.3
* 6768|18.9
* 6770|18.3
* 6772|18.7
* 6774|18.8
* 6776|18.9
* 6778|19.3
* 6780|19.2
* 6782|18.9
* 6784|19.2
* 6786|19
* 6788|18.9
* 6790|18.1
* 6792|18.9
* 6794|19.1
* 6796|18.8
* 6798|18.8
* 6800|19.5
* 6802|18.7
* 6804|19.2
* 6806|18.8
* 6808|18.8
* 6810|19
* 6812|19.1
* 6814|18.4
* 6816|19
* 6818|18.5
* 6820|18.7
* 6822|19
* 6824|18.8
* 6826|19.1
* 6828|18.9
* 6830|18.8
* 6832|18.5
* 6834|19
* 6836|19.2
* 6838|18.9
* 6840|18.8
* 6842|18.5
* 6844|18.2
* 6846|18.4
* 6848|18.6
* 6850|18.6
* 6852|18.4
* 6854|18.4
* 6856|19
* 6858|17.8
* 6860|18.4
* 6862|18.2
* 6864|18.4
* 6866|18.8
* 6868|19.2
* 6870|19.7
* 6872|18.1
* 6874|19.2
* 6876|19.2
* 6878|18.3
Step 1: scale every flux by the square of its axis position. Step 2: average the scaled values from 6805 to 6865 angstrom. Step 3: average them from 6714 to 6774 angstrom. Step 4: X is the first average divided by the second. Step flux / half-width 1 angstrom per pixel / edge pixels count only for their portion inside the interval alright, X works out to 1.01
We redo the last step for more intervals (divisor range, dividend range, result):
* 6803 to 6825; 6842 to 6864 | 0.99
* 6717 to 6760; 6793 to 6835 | 1.01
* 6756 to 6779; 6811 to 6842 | 1.00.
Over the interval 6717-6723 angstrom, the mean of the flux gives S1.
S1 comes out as 18.8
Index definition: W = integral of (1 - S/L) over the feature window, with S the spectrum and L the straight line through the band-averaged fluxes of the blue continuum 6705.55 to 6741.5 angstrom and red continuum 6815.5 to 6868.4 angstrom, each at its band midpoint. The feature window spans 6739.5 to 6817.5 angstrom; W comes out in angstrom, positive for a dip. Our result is -0.3 angstrom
